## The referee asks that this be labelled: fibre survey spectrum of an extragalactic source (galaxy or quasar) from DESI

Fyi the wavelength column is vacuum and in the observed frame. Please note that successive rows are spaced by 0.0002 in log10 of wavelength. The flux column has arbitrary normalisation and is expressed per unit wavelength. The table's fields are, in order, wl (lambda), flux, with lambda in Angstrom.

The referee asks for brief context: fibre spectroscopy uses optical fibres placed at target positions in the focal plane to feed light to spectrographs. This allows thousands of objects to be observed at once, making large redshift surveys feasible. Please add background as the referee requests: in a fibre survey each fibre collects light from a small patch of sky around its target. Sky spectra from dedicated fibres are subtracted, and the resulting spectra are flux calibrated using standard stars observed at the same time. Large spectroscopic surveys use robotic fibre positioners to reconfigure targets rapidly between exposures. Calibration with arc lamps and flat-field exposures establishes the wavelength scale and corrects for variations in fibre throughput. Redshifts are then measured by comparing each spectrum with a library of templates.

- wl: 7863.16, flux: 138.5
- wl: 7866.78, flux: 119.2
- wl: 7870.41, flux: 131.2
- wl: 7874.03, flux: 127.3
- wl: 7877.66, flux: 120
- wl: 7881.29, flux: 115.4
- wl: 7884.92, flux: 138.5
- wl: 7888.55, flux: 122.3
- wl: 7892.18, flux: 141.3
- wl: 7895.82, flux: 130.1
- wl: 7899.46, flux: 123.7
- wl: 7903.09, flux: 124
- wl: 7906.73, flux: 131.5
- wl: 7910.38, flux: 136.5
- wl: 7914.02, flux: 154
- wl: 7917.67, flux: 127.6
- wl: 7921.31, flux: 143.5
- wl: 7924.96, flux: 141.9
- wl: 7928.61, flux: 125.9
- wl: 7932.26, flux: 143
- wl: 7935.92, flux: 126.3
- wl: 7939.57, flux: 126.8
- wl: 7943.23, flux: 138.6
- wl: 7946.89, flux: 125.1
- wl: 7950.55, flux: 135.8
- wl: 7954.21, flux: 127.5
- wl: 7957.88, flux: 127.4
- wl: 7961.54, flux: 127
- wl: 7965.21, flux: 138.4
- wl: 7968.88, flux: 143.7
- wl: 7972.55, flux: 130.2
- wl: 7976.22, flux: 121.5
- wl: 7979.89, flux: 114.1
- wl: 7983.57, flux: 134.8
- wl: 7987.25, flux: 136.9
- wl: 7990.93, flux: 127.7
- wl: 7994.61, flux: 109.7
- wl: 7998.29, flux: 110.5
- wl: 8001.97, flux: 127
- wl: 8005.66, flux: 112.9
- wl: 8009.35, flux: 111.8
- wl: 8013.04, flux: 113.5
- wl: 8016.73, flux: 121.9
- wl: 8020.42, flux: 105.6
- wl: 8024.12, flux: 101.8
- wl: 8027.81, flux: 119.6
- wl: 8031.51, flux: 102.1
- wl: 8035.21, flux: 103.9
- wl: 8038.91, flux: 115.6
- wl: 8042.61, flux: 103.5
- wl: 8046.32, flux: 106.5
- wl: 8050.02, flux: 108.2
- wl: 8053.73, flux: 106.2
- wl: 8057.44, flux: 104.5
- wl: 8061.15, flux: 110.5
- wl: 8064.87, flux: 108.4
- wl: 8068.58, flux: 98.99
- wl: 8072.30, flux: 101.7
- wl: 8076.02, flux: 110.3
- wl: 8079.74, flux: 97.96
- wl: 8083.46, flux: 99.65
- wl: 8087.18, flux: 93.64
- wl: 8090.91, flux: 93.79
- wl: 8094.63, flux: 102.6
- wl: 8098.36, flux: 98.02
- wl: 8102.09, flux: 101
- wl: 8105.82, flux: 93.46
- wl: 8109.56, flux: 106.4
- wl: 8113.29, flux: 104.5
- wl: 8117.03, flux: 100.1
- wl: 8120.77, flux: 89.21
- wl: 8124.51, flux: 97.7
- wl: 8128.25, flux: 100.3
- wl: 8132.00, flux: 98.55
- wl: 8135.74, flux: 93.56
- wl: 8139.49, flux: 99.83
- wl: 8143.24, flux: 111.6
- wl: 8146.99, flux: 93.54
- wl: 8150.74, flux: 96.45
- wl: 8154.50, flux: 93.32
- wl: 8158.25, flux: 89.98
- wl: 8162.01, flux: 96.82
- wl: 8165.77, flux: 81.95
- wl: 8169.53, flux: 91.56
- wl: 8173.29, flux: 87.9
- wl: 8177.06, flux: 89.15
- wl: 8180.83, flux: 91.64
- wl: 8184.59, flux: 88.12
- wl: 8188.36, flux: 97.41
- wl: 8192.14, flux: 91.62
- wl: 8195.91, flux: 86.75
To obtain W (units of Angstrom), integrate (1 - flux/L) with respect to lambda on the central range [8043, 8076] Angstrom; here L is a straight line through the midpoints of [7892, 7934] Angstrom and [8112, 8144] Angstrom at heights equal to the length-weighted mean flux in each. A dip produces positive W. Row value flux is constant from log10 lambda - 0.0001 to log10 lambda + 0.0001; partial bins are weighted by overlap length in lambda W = 1.39 Angstrom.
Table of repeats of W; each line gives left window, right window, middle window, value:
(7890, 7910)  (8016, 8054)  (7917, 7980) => -4.84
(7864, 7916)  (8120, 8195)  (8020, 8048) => 0.78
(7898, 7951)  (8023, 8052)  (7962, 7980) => -1.14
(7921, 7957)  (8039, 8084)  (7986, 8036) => 0.91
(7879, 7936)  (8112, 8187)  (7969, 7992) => -1.39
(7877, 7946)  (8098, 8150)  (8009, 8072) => 2.25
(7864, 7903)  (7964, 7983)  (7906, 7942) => -2.15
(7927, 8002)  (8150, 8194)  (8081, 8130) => 2.19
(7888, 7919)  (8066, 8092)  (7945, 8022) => -4.02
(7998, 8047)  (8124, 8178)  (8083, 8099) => 0.81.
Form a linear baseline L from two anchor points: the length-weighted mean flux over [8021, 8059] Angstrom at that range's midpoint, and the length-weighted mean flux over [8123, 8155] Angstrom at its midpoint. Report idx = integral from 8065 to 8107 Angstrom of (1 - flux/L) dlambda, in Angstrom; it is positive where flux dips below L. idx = 1.4 Angstrom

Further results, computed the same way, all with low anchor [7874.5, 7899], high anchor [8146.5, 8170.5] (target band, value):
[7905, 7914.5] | -1.1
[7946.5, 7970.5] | -2.9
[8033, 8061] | -0.1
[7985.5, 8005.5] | -1.4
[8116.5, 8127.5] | 0.1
